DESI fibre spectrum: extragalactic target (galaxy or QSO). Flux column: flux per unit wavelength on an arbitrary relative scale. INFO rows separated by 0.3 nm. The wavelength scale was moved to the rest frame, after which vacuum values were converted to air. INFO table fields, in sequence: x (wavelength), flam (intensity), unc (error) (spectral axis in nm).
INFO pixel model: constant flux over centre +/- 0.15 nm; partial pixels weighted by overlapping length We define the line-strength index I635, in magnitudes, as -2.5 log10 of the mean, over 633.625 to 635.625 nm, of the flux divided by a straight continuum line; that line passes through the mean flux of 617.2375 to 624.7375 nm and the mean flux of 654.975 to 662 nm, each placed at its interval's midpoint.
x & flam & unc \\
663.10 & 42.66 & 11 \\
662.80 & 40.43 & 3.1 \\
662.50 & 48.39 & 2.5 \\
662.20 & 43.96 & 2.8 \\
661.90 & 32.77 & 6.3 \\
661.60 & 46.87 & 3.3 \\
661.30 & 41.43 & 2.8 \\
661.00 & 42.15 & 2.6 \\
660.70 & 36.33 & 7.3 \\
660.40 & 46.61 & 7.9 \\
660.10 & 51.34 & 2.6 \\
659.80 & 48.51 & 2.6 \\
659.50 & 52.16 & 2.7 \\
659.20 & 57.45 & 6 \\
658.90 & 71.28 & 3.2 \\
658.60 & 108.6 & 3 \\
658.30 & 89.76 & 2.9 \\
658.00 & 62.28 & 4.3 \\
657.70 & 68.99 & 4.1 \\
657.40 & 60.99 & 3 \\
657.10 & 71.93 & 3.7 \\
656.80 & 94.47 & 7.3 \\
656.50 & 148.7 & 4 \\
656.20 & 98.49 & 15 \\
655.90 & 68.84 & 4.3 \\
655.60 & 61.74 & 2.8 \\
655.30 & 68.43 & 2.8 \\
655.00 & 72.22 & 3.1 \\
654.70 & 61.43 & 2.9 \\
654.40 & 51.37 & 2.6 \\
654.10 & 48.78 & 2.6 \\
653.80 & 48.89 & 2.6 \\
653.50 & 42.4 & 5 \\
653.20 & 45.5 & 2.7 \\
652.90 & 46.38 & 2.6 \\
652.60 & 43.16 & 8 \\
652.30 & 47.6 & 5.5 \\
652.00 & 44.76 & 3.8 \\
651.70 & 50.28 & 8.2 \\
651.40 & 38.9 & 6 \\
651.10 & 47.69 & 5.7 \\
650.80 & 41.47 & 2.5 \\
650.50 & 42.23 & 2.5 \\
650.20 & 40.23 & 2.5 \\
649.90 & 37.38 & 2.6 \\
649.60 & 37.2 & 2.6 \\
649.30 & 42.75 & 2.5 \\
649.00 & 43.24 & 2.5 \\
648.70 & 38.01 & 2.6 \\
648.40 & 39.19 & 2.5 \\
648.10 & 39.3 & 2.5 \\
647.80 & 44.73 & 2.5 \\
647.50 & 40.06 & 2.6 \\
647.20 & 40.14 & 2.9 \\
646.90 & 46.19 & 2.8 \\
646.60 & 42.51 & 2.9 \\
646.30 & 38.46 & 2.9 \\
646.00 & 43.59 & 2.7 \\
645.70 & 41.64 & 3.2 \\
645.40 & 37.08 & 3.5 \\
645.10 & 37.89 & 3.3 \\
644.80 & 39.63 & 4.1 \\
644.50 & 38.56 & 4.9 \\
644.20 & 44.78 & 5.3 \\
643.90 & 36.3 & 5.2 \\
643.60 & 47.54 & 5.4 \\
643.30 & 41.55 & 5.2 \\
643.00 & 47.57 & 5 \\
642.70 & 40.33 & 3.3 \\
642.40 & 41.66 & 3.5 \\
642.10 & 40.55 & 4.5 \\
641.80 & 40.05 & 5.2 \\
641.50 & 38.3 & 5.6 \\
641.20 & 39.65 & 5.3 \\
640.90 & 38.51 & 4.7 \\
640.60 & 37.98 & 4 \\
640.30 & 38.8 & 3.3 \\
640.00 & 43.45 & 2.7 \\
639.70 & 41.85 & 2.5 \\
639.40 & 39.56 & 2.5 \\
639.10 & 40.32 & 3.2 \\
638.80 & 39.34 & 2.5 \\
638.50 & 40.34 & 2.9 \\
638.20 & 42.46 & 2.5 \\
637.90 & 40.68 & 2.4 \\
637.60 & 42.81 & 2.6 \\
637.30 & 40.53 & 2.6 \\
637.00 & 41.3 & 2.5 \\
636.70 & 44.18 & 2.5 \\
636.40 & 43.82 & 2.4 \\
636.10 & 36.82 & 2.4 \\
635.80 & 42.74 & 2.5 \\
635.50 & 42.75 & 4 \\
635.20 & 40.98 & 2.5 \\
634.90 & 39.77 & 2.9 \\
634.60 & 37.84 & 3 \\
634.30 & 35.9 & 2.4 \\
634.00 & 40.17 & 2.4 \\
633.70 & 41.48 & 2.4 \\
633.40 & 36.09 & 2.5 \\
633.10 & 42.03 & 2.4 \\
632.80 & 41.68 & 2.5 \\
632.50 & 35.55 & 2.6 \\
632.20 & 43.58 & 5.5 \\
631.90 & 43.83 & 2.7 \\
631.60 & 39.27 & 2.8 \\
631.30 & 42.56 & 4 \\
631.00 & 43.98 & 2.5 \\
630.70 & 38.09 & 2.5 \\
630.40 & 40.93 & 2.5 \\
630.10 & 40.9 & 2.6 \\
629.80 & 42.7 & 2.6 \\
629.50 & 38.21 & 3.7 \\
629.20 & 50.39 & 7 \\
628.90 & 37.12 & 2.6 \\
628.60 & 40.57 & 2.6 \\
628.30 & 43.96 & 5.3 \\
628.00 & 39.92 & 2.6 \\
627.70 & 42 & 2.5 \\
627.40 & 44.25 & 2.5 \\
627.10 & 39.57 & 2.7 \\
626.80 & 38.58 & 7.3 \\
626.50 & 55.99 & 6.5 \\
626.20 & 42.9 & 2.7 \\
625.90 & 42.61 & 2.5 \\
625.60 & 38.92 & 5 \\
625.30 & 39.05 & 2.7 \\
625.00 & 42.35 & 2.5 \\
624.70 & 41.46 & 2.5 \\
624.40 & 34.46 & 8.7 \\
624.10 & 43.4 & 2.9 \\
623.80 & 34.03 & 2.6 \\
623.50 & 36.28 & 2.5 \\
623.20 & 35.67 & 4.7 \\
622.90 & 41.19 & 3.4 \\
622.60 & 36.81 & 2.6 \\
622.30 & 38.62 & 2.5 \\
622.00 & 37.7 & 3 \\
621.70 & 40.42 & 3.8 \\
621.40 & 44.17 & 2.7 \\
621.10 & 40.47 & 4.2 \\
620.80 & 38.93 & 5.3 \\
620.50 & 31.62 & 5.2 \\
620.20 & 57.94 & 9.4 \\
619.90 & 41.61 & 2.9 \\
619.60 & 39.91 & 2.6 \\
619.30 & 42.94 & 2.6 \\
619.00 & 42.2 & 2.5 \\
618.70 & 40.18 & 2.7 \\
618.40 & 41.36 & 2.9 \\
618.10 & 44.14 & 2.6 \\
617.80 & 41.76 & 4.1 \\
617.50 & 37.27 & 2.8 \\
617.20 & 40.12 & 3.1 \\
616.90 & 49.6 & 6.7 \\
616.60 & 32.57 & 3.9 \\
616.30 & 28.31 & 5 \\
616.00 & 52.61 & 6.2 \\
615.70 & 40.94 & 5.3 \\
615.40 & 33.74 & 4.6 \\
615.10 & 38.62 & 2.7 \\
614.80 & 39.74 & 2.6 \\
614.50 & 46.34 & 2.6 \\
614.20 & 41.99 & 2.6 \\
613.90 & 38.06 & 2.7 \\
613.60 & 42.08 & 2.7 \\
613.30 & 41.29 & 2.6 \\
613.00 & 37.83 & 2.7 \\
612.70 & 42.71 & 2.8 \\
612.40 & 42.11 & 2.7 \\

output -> 0.25 mag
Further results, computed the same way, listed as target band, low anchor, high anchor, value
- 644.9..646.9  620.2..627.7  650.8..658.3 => 0.35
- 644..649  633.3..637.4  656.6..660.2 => 0.33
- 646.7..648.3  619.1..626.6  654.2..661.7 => 0.38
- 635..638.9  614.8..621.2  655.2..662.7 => 0.24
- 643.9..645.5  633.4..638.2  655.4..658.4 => 0.42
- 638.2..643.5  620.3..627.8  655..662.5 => 0.27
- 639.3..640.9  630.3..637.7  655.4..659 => 0.28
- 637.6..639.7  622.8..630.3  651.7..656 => 0.14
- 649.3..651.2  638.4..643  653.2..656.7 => 0.41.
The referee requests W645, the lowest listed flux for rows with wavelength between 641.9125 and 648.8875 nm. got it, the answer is 36.3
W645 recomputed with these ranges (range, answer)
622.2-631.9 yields 34.03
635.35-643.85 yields 36.82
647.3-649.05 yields 38.01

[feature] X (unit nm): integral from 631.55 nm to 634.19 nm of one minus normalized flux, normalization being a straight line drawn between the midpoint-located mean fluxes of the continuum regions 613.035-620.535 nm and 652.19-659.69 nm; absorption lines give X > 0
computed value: 0.59 nm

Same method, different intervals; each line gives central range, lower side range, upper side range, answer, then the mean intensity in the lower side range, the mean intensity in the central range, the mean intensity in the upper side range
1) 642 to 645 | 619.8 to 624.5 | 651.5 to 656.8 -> 0.71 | 39.6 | 41.8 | 62.4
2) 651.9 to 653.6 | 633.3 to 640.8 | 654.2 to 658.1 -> 0.60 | 40.5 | 45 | 76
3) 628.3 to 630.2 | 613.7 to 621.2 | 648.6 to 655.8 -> 0.06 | 40.9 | 41.9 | 47.8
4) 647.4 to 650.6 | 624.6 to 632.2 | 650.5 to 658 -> 0.94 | 42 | 40.4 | 61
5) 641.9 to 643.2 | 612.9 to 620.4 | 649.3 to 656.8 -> 0.24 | 41.3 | 42.4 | 56.1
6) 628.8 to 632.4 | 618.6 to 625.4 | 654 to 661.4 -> 0.38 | 40.1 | 41.8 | 67.7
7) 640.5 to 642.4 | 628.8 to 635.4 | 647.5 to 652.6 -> 0.09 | 40.6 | 39.4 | 42.2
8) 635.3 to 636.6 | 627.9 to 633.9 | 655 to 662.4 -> 0.11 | 41.1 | 41.6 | 65.6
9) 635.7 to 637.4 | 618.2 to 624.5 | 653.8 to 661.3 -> 0.33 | 40.1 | 41.6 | 67.5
